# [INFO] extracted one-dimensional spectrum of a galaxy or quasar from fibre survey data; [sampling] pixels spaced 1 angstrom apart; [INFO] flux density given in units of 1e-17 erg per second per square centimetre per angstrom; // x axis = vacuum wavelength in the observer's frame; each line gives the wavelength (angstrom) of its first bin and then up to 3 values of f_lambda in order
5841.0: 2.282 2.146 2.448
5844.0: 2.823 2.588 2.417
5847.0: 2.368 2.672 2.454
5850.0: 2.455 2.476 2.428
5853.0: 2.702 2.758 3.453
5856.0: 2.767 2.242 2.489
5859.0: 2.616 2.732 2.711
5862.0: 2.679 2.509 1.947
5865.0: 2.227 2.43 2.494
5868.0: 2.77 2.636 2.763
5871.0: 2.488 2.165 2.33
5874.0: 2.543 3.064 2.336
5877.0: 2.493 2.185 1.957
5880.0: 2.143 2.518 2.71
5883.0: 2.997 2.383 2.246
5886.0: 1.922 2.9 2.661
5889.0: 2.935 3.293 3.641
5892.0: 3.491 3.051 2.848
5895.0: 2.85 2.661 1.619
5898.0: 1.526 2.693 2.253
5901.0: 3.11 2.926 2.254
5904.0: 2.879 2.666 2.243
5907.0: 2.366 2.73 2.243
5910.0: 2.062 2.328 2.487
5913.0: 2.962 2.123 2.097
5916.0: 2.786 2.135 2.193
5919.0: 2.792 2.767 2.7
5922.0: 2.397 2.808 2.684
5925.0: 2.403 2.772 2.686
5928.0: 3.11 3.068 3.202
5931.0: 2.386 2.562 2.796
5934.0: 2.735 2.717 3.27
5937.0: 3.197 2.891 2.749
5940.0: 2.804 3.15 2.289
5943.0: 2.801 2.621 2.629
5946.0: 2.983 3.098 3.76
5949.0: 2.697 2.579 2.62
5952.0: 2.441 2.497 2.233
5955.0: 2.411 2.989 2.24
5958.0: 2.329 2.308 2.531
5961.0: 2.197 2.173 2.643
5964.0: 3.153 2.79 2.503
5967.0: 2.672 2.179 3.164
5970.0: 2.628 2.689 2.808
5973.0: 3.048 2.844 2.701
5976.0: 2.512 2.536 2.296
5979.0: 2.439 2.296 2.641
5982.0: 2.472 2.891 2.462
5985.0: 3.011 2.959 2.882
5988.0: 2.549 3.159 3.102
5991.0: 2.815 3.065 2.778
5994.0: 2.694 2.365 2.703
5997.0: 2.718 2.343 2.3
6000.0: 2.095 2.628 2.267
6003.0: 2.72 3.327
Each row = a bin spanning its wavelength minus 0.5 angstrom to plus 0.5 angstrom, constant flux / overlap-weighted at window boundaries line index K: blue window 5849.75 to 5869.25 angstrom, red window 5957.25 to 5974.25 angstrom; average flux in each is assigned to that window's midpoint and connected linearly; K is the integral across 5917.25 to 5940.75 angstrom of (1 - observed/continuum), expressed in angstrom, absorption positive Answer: -1.5 angstrom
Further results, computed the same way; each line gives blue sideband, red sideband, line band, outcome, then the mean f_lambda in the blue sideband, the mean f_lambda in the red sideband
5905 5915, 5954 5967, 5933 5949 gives -2.81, 2.39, 2.52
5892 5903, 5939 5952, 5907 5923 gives 1.24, 2.58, 2.82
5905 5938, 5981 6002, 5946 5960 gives 0.07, 2.62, 2.69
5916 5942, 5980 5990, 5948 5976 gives 1.51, 2.75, 2.77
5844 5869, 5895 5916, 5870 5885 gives 0.32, 2.56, 2.43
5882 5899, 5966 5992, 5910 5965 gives 0.82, 2.69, 2.71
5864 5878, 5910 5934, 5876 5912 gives -0.27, 2.49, 2.61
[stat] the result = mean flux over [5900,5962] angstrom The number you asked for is 2.64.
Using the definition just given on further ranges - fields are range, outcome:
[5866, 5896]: 2.65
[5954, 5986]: 2.6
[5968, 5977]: 2.75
